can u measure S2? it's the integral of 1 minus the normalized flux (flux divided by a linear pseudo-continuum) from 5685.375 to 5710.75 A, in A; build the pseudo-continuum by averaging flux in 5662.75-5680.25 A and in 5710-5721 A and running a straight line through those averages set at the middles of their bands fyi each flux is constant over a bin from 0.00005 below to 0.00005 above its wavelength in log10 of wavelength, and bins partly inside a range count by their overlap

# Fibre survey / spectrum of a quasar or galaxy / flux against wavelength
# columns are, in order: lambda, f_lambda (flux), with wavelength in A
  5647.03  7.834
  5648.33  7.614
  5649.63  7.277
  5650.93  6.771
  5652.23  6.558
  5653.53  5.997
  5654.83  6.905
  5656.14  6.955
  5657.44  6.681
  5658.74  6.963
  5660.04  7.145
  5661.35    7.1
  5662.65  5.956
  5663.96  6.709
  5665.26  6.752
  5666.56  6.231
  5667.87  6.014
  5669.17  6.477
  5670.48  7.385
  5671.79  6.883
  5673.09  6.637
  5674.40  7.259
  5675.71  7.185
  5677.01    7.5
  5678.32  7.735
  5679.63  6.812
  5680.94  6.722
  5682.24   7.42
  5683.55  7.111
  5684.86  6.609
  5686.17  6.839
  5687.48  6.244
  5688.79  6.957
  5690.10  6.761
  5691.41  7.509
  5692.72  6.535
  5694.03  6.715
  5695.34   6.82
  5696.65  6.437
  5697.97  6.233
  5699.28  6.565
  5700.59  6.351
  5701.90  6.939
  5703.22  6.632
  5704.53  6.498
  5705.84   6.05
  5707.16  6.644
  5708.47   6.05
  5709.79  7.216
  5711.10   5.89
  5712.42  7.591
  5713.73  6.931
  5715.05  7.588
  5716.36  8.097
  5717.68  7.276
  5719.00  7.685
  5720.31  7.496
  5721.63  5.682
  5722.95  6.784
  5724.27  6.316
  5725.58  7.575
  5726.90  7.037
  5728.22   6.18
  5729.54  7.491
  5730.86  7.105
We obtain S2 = 1.8 A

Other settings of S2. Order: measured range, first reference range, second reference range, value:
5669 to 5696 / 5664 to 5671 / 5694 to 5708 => -1.7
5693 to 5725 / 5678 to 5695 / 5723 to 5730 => 0.6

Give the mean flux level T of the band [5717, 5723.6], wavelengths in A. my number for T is 6.98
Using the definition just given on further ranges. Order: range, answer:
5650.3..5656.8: 6.64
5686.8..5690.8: 6.66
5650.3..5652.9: 6.67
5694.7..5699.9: 6.51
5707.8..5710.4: 6.62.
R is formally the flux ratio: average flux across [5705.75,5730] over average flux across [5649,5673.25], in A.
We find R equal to 1.0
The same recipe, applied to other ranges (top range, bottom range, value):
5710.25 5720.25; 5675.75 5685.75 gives 1.03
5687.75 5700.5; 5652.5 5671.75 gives 1.00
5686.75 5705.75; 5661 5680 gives 0.97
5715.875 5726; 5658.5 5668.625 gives 1.07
